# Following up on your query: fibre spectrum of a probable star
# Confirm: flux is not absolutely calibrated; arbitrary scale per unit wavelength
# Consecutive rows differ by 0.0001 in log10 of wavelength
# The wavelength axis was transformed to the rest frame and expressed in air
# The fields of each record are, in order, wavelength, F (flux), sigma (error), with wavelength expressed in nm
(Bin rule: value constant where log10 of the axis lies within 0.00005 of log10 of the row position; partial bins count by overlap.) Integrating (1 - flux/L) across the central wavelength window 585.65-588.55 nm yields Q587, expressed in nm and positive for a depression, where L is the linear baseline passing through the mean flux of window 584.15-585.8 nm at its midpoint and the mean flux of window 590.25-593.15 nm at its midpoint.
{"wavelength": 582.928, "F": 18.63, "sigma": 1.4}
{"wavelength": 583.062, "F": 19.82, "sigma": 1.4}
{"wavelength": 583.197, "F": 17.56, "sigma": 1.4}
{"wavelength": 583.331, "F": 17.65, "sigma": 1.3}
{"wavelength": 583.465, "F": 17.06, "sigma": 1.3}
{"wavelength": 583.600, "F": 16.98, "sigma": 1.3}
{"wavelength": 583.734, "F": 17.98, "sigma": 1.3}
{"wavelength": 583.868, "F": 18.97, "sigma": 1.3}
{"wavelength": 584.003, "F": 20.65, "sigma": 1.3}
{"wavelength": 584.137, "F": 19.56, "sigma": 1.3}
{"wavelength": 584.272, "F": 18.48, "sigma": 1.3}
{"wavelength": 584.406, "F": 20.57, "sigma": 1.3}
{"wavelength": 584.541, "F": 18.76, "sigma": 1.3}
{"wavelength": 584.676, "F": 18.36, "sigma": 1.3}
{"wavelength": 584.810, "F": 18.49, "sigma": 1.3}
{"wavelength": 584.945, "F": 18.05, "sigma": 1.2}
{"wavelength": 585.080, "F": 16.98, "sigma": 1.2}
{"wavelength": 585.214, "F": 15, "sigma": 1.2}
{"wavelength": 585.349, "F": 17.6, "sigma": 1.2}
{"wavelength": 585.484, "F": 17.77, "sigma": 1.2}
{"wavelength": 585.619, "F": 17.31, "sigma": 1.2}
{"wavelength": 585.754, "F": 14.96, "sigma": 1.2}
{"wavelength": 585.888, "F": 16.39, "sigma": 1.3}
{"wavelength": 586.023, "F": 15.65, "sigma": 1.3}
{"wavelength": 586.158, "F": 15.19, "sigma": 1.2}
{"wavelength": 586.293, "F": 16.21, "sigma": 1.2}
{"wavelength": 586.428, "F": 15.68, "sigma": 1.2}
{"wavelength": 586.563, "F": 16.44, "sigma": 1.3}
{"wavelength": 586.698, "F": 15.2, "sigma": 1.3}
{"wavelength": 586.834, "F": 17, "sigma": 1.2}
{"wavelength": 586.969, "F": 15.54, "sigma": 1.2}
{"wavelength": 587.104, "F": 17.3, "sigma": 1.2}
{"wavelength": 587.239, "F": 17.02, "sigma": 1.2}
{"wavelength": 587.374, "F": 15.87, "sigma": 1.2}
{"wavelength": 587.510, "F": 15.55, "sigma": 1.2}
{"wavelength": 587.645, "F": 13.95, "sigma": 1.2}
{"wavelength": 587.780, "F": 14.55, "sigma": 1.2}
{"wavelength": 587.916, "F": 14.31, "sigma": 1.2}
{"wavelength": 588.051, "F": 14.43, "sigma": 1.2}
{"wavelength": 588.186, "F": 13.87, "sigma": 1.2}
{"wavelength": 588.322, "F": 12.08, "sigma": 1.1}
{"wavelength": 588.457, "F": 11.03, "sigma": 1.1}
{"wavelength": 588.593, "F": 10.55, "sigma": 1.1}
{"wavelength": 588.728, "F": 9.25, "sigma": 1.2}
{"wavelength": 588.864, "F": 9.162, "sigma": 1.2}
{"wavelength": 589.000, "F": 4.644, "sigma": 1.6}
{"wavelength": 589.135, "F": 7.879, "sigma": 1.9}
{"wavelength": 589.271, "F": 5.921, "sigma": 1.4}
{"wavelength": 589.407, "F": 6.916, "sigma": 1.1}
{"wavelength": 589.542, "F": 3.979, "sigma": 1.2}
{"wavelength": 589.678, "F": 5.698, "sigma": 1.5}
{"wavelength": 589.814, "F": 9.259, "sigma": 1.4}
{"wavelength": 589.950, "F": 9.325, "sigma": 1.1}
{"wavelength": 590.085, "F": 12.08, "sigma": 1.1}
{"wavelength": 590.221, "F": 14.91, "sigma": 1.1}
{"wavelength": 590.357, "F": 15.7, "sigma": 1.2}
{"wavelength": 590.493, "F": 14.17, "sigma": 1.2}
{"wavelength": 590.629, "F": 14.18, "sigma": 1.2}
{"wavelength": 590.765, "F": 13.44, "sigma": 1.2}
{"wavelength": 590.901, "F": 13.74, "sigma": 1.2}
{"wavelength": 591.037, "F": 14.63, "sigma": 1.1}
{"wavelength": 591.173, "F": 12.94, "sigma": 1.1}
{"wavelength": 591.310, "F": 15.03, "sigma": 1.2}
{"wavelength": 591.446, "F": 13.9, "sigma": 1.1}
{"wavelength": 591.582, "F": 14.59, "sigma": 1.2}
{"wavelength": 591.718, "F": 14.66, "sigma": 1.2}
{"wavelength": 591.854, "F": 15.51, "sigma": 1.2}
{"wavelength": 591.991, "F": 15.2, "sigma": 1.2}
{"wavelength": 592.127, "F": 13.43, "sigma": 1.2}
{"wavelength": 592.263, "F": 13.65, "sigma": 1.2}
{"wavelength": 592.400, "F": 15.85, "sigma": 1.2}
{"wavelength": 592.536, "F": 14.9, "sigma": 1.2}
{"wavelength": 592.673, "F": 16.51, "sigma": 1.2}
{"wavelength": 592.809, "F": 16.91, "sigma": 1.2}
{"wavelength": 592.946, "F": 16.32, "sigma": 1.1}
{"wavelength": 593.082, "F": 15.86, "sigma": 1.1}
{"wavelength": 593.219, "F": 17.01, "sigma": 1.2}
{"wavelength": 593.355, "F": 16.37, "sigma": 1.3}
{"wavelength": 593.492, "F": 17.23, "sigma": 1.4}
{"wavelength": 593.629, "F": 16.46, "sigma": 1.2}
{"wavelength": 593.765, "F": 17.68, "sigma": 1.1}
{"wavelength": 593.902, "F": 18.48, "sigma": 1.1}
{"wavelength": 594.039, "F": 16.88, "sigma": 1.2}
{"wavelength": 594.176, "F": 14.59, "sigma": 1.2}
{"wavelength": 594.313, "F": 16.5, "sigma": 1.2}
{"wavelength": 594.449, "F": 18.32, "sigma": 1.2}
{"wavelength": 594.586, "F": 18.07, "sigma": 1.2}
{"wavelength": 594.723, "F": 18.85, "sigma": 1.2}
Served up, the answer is 0.30 nm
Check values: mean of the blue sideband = 17.8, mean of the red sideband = 14.8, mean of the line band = 15.1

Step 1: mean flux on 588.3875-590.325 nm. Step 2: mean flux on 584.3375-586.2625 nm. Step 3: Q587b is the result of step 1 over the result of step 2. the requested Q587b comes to 0.51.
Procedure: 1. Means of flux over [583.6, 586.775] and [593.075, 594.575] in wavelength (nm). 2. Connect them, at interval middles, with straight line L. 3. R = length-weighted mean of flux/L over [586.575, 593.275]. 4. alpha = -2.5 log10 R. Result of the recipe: 0.28 mag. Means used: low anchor 17.4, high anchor 16.9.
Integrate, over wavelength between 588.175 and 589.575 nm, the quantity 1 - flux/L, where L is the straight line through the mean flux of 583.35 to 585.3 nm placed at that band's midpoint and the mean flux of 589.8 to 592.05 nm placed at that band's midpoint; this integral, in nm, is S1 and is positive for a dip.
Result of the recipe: 0.62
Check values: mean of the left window 18.3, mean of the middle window 8.56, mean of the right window 13.8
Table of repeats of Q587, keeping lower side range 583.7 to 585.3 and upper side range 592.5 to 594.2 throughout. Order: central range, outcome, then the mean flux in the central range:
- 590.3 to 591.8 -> 0.25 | 14.3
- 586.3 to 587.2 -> 0.09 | 16.2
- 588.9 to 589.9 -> 0.63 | 6.47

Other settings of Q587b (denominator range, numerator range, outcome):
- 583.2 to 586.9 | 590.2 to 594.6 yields 0.89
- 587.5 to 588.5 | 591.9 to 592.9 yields 1.11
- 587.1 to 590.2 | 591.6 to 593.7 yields 1.43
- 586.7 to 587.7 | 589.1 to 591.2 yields 0.68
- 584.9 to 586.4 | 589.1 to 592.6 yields 0.76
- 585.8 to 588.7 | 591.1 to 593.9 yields 1.05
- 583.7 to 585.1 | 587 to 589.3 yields 0.65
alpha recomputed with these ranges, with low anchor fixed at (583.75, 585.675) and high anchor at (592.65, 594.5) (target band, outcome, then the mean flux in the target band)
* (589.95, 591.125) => 0.245 mag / 13.8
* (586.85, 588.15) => 0.158 mag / 15.4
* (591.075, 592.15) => 0.185 mag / 14.5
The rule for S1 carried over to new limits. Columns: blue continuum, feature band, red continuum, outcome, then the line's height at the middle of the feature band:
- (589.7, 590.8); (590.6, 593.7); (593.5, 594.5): -0.08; 14.8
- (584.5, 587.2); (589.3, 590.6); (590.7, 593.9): 0.46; 15.8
